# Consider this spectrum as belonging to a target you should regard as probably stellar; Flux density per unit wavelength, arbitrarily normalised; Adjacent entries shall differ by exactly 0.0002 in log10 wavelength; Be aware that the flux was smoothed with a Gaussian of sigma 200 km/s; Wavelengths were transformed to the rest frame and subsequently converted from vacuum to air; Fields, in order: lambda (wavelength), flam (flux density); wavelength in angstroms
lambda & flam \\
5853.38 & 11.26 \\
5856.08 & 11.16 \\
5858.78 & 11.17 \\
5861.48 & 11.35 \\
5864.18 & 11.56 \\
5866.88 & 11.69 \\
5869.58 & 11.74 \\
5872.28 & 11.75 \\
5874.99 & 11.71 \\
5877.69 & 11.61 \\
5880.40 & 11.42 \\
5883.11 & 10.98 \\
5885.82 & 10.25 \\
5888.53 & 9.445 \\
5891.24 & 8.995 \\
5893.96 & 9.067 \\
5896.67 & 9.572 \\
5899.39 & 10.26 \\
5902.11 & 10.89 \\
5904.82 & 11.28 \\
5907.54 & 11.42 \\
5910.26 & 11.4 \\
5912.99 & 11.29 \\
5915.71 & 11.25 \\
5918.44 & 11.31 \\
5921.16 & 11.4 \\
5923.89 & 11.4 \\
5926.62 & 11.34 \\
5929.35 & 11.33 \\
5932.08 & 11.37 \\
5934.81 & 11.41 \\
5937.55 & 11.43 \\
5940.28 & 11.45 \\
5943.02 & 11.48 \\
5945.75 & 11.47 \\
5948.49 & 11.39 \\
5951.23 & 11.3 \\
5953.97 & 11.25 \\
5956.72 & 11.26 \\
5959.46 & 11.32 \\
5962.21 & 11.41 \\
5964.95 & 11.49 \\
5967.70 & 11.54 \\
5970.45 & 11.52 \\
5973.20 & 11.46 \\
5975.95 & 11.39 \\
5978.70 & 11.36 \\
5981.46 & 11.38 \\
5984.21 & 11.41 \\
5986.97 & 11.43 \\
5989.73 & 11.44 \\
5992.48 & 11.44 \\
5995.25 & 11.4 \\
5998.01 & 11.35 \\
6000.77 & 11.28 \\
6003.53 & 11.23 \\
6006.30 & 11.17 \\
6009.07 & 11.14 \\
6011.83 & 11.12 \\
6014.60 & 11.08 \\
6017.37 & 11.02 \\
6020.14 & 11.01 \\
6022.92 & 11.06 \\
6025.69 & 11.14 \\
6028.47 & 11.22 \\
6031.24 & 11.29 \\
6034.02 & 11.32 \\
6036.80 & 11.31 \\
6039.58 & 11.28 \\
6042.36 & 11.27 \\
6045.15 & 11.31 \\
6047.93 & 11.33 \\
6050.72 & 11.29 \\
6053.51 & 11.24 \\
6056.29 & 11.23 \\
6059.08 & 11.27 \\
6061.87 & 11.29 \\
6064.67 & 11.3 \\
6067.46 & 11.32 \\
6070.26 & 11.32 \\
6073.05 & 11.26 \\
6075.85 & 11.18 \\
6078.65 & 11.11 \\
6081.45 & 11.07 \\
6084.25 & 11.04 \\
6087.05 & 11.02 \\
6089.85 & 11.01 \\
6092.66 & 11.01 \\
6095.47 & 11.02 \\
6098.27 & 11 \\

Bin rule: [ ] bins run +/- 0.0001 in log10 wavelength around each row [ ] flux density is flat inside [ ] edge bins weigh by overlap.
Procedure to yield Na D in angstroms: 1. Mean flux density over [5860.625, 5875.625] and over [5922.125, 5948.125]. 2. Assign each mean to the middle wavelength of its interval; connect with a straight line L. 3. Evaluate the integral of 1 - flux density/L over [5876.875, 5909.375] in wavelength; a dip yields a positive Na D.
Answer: 3.2 angstroms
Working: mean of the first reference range 11.6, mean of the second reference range 11.4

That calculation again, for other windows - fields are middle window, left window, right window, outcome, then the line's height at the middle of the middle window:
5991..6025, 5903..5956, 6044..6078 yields 0.4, 11.3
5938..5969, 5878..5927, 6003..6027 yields -1.4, 10.9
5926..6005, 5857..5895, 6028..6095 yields -2.3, 11.1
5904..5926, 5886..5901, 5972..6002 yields -3.0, 9.97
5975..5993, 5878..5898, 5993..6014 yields -0.6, 11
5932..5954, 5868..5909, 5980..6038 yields -0.9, 10.9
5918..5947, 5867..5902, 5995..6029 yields -1.6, 10.8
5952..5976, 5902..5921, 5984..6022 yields -0.3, 11.3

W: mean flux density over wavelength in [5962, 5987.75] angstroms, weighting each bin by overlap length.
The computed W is 11.4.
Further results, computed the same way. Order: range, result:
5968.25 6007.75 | 11.4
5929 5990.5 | 11.4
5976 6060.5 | 11.3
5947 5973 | 11.4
